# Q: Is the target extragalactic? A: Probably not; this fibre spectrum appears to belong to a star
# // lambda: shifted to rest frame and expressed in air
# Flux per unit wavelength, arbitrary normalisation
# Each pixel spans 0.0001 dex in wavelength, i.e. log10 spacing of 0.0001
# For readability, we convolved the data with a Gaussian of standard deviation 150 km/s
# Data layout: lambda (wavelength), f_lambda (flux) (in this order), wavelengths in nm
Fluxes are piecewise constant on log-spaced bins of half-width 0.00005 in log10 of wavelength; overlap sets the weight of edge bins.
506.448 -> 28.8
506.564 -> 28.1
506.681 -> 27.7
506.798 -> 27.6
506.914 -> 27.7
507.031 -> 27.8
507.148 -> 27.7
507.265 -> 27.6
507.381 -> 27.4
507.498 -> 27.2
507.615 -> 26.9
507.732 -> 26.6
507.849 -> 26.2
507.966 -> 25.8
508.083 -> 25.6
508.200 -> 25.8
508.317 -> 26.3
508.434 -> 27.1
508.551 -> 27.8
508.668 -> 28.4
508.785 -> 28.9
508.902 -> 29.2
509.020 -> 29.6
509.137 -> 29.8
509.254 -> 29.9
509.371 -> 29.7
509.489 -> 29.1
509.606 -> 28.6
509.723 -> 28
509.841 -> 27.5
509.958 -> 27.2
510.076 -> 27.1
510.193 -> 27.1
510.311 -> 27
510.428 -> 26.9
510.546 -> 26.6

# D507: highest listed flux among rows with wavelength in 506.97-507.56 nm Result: 27.8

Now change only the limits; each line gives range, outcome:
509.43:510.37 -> 29.1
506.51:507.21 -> 28.1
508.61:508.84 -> 28.9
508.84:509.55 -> 29.9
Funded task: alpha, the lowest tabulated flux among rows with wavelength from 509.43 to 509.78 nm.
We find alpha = 28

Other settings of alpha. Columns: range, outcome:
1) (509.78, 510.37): 27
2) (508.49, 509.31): 27.8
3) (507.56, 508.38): 25.6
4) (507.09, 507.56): 27.2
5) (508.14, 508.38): 25.8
